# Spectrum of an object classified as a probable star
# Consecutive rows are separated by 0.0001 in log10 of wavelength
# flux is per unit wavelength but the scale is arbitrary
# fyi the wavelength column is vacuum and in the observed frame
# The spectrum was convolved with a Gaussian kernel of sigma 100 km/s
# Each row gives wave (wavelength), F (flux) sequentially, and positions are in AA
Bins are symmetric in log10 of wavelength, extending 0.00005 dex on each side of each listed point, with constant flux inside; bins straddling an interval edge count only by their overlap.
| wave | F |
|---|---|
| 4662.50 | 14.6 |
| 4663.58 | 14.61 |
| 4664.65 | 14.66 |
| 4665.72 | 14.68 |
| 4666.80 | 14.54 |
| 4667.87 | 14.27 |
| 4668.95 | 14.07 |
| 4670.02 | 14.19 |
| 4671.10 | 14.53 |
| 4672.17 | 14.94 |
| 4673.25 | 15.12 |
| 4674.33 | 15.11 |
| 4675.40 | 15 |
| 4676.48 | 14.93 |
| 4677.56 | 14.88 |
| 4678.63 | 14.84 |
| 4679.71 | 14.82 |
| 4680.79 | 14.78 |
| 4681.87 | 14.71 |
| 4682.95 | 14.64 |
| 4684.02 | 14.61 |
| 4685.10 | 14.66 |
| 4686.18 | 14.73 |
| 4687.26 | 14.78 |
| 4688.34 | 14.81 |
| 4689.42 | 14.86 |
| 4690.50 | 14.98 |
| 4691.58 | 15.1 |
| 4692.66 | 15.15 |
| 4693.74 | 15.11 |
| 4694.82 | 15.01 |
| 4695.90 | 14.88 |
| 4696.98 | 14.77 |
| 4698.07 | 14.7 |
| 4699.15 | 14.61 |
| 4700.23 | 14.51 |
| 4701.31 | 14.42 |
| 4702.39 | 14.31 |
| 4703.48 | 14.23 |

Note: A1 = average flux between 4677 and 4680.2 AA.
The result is 14.9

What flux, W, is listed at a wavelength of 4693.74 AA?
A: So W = 15.11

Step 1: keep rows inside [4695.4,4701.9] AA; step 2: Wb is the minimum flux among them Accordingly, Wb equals 14.42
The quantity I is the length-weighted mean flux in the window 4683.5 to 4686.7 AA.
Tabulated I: 14.7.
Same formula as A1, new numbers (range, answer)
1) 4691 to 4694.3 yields 15.1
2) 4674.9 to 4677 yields 14.9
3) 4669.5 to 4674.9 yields 14.8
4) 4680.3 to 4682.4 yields 14.7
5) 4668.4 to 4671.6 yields 14.2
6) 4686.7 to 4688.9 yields 14.8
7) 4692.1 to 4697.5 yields 15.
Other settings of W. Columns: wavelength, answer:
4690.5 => 14.98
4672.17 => 14.94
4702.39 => 14.31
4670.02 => 14.19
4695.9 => 14.88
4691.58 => 15.1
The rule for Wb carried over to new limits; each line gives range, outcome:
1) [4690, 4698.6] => 14.7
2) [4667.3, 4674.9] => 14.07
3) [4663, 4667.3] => 14.54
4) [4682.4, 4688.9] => 14.61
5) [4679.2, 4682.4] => 14.71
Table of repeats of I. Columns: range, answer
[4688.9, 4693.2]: 15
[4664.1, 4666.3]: 14.7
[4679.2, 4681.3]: 14.8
